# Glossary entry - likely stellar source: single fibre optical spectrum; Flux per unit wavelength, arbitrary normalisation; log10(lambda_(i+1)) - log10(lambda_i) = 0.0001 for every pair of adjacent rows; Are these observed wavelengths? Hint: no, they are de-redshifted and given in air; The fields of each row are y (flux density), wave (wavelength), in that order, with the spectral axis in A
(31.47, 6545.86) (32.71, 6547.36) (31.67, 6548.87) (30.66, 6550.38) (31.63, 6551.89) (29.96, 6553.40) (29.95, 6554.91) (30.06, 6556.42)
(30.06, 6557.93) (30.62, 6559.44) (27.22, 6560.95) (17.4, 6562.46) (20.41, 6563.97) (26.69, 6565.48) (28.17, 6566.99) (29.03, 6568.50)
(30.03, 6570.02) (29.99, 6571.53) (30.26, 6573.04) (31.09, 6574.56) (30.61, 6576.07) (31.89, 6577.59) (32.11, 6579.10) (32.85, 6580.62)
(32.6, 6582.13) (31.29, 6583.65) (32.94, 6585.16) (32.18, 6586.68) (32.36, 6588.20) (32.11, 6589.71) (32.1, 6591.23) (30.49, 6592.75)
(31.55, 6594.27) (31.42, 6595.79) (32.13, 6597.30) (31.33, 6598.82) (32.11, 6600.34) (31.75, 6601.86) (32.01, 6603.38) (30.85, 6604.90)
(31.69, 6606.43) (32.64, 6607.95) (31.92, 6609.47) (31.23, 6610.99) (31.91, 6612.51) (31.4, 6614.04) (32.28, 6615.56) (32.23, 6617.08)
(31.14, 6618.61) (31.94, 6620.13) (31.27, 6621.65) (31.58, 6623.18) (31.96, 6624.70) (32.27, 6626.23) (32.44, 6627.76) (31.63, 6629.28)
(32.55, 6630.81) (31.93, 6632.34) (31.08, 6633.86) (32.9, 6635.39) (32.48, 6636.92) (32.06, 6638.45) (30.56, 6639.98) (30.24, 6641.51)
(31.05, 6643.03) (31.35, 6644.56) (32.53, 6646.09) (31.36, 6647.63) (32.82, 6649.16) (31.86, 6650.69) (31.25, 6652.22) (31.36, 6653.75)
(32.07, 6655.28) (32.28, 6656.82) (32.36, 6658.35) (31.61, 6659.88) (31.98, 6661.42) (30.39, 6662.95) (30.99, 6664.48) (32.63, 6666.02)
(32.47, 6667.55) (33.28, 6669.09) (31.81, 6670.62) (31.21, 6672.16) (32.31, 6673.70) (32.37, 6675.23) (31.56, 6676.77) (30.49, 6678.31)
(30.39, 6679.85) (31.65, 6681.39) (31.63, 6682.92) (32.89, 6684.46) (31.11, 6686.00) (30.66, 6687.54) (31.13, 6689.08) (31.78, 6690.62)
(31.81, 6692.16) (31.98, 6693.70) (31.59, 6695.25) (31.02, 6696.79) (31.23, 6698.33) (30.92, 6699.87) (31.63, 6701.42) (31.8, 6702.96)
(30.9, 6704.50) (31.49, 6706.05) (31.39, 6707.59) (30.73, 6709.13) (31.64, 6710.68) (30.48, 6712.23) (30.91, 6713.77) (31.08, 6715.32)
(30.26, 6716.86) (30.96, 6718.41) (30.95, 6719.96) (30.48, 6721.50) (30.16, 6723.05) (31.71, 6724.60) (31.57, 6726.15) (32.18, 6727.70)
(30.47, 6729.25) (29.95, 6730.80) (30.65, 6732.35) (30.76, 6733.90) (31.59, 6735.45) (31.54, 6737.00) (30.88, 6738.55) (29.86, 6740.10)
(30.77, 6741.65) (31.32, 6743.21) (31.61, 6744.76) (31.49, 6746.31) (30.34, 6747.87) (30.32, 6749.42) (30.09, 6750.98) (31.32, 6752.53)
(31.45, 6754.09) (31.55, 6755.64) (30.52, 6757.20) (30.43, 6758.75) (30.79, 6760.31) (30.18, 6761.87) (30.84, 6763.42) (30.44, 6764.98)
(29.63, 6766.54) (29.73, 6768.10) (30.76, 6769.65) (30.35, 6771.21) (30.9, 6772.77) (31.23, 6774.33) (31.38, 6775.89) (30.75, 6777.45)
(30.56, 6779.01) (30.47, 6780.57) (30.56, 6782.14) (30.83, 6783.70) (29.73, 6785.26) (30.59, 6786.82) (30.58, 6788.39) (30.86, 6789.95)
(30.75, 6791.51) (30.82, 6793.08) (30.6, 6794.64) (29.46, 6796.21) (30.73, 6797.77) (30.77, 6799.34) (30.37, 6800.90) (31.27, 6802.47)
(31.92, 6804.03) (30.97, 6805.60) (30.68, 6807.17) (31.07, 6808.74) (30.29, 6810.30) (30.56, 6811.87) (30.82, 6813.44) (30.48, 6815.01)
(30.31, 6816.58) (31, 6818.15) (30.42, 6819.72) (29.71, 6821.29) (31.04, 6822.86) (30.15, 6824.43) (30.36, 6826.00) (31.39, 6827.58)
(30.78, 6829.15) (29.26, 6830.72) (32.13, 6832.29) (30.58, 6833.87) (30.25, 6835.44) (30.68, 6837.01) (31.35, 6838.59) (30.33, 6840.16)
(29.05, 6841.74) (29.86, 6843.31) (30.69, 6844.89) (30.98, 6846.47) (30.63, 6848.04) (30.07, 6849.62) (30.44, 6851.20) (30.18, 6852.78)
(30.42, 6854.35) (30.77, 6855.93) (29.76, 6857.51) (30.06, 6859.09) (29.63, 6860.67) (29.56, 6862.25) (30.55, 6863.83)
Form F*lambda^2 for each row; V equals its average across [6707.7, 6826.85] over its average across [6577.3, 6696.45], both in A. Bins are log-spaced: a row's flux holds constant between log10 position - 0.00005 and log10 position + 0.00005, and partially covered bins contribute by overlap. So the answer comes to 1.0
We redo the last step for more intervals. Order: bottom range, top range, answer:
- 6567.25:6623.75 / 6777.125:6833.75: 1.03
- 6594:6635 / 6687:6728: 1.01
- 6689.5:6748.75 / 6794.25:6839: 1.01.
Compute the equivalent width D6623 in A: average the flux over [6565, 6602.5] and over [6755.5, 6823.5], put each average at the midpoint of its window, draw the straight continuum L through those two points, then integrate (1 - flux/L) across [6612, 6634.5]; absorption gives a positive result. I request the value -0.55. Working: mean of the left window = 31.2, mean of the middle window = 31.8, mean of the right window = 30.6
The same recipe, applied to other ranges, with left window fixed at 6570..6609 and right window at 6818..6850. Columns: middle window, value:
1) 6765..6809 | 0.1 A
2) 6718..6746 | 0.0 A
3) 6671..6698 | -0.3 A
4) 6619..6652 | -0.4 A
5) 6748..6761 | 0.0 A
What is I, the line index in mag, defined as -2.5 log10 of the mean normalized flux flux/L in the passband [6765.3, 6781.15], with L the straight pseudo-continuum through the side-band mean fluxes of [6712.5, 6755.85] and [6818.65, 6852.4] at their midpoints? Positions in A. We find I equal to 0.01 mag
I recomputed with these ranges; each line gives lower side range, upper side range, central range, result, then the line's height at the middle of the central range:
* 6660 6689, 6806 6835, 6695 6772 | 0.01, 31.2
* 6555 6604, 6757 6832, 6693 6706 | -0.03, 30.4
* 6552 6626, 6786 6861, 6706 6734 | -0.01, 30.6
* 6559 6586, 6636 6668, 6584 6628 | -0.06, 30.2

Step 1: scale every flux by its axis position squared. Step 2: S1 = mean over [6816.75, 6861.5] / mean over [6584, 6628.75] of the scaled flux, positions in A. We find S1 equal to 1.0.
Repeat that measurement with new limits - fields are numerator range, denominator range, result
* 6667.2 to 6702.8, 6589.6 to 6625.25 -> 1.02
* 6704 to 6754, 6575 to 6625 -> 1.01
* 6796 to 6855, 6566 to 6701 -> 1.02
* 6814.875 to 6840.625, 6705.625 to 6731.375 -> 1.02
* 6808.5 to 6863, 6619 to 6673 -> 1.01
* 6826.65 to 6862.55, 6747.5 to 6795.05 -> 1.01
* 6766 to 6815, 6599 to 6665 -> 1.01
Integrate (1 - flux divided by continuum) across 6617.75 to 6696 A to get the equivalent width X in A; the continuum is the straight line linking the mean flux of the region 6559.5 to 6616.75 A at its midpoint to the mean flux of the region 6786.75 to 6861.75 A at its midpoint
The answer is -3.0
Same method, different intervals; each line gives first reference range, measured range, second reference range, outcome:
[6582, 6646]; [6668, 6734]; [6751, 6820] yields -0.1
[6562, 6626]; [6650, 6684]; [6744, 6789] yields -1.1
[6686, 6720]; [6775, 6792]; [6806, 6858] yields 0.1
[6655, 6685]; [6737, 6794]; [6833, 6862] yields 0.6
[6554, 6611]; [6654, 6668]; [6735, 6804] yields -0.6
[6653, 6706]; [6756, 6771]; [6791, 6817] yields 0.3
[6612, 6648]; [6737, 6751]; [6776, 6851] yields 0.1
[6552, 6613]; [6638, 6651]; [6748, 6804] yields -0.4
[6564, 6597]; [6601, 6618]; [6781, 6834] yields -0.6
